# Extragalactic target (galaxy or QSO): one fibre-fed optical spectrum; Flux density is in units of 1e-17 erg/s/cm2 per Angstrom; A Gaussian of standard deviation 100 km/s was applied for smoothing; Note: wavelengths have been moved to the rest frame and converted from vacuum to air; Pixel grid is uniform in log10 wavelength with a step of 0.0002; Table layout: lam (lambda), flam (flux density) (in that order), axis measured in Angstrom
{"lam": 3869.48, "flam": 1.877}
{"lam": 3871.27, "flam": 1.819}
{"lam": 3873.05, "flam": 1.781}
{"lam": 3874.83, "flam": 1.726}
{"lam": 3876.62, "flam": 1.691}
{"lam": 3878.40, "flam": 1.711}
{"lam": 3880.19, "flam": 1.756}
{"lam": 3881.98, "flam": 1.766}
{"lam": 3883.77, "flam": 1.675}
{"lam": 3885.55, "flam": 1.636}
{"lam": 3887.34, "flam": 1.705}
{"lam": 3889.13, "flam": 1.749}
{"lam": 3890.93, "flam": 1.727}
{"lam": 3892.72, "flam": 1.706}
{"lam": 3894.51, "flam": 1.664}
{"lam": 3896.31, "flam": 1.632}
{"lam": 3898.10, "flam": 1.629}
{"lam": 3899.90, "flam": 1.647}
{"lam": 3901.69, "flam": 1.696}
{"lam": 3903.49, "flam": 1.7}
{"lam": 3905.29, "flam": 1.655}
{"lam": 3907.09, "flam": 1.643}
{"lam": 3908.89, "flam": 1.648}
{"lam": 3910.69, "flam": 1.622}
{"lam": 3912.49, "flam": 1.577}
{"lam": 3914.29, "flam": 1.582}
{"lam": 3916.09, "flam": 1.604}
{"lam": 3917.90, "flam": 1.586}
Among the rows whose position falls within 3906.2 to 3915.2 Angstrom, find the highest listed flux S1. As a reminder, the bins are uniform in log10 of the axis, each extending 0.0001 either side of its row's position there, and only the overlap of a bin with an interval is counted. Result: 1.648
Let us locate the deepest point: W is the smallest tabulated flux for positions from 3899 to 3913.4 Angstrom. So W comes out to 1.577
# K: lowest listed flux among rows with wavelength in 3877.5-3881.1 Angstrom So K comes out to 1.711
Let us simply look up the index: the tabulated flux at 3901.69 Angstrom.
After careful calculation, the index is 1.696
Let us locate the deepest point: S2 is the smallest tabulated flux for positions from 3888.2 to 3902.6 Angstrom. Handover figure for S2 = 1.629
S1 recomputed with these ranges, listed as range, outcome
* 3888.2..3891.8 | 1.749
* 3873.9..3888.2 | 1.766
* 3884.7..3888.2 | 1.705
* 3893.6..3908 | 1.7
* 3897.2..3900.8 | 1.647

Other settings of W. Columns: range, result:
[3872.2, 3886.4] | 1.636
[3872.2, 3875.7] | 1.726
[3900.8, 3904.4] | 1.696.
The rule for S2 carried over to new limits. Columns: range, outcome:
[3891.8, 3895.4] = 1.664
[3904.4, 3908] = 1.643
